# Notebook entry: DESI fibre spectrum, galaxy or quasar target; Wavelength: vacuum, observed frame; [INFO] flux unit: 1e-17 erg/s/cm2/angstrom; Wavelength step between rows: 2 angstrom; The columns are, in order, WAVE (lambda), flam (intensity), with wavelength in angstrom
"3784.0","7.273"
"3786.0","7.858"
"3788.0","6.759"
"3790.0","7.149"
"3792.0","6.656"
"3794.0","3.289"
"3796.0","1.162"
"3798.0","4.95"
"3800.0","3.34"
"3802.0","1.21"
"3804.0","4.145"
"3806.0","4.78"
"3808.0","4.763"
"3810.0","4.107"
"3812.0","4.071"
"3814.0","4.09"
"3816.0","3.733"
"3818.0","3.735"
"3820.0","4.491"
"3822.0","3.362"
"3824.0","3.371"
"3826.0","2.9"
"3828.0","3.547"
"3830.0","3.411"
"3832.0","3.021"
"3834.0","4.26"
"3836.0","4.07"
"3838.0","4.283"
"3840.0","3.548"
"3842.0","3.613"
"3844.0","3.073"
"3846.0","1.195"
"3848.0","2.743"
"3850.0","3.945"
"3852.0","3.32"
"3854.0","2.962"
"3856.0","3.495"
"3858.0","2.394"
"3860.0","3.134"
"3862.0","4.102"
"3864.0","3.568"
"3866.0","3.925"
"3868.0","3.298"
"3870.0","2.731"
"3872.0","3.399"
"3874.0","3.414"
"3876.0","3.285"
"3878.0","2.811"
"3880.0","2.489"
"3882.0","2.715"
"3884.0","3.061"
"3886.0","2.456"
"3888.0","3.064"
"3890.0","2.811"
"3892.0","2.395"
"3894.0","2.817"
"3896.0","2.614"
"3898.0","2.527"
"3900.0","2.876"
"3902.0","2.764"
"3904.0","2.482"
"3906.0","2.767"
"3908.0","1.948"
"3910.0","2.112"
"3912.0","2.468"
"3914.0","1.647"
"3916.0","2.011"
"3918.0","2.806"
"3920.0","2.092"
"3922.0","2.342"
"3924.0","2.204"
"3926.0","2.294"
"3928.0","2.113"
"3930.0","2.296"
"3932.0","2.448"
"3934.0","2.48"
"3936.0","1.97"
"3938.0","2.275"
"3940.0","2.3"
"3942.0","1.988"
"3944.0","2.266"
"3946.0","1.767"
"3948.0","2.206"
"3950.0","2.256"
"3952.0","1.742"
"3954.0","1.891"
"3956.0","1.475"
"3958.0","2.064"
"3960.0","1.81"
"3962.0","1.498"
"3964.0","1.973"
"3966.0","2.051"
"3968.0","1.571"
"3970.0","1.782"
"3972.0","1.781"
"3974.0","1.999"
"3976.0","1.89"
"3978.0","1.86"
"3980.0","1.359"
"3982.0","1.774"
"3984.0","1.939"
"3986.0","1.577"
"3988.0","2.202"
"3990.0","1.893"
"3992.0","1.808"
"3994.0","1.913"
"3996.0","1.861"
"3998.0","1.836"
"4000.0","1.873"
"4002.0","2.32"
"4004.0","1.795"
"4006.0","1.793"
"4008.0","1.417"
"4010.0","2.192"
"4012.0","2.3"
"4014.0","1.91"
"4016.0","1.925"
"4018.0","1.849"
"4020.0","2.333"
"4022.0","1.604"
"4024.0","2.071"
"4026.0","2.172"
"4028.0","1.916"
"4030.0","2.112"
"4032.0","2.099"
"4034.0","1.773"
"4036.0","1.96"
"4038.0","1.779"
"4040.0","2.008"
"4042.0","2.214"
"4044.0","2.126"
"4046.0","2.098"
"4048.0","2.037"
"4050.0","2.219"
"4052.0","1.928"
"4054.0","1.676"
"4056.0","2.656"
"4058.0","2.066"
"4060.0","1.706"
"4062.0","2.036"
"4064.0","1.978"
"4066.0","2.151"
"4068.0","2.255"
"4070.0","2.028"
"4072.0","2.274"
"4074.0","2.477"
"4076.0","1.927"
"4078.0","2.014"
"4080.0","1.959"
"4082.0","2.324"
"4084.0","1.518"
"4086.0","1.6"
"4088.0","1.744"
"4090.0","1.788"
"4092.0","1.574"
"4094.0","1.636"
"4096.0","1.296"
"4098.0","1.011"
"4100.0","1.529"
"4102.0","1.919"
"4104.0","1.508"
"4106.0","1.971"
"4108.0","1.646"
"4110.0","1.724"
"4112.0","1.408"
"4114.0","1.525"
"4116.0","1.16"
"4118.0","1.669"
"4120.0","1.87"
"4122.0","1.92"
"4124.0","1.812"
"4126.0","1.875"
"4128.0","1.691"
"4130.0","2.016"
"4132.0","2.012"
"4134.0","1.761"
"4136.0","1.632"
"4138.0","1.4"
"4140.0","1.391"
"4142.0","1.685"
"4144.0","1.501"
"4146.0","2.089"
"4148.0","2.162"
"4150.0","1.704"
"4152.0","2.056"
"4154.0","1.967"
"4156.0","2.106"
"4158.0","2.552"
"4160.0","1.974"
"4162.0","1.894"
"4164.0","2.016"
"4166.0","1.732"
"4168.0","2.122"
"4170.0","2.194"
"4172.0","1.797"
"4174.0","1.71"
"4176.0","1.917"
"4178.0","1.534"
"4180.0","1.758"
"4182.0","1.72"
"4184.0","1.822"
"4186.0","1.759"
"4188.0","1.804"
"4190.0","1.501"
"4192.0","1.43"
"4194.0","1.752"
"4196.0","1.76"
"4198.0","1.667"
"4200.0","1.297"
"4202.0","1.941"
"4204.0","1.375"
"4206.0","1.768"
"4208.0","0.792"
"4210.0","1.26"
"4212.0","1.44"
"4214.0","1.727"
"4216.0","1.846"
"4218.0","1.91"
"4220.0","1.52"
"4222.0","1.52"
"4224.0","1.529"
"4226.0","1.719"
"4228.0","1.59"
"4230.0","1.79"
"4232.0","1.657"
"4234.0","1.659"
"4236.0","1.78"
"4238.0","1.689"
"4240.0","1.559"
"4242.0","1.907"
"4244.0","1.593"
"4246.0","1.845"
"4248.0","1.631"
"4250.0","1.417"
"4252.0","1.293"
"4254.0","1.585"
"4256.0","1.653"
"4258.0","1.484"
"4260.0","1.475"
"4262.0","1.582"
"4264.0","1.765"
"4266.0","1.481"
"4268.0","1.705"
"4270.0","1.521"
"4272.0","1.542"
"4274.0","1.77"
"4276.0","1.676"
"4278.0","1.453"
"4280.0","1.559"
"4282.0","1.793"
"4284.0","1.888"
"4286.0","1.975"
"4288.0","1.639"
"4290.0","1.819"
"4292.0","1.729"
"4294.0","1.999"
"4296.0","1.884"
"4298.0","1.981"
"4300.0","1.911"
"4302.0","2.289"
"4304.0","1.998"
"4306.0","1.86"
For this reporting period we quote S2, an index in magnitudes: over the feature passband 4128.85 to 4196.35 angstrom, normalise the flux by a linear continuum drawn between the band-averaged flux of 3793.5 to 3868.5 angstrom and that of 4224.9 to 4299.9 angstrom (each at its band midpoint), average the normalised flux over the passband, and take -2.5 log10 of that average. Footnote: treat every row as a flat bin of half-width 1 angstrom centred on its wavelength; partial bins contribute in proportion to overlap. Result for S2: 0.15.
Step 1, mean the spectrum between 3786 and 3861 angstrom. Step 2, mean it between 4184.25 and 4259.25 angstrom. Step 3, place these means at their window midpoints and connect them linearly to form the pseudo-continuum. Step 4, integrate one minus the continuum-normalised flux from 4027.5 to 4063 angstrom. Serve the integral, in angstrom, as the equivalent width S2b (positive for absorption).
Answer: 7.6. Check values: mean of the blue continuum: 3.79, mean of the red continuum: 1.61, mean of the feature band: 2.02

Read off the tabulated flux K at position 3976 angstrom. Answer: 1.89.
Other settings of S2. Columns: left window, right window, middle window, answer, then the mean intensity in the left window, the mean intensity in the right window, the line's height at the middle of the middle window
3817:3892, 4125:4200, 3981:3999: 0.369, 3.26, 1.82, 2.62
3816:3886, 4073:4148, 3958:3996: 0.358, 3.31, 1.72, 2.54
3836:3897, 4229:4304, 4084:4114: 0.396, 3.1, 1.71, 2.29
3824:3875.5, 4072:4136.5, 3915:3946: 0.252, 3.33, 1.74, 2.83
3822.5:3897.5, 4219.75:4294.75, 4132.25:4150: 0.216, 3.17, 1.65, 2.09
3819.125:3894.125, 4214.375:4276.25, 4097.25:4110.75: 0.335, 3.23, 1.64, 2.21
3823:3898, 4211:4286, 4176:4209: 0.155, 3.16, 1.64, 1.86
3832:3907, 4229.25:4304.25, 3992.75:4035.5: 0.304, 3.09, 1.71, 2.59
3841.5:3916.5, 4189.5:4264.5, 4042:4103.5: 0.128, 2.85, 1.6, 2.15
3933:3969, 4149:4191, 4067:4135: 0.081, 1.98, 1.89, 1.92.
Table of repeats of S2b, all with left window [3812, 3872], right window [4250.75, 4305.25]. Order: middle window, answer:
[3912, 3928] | 4.7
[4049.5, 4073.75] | 4.5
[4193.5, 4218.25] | 5.4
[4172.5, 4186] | 2.3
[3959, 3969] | 4.0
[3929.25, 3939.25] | 2.5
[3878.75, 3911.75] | 6.2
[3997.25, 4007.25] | 3.2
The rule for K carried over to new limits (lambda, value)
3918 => 2.806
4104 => 1.508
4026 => 2.172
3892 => 2.395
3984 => 1.939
